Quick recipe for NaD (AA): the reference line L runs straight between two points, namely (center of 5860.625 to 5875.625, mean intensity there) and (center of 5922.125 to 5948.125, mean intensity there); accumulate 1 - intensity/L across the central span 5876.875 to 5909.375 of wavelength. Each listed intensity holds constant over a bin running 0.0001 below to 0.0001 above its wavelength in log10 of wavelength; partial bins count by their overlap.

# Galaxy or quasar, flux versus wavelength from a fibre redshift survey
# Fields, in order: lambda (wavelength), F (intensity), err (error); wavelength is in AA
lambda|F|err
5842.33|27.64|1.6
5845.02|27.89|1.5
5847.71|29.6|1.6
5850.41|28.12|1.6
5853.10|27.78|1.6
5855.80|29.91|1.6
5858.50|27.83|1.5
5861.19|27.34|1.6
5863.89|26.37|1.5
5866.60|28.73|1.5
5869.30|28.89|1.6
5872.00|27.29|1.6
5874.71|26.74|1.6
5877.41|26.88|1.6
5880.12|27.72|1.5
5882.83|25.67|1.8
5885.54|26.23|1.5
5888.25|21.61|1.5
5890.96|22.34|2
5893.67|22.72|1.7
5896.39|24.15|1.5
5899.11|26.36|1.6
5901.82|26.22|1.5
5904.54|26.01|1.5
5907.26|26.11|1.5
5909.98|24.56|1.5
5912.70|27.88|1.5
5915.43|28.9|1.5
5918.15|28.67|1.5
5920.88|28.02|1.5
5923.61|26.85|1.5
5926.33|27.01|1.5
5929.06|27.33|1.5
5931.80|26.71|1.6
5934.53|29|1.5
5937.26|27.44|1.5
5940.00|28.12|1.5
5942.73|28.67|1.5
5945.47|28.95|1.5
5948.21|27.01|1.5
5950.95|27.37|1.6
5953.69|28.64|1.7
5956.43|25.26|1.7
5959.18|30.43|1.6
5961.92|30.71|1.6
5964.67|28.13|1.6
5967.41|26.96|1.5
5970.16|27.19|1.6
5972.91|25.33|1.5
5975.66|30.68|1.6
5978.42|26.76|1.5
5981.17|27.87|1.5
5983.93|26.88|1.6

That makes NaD 2.98 AA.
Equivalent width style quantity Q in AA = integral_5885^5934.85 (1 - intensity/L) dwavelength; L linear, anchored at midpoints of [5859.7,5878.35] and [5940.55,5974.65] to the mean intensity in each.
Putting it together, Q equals 2.90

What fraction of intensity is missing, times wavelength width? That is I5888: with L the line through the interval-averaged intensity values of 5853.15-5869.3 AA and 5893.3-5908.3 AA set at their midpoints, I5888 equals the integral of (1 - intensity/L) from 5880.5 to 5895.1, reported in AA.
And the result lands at 1.3 AA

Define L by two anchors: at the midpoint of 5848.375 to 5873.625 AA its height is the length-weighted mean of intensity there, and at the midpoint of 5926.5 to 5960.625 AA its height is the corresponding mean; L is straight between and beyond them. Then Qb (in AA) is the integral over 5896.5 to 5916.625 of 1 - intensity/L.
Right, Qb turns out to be 1.1 AA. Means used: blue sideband 28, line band 26.4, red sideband 27.9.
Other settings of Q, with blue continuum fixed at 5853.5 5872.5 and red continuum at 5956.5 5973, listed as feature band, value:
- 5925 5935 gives 0.3 AA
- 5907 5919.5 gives 0.3 AA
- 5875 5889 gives 1.1 AA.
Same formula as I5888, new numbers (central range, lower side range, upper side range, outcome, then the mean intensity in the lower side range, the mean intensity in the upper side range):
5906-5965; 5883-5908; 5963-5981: -3.7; 24.7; 27.6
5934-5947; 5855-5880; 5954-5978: -0.2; 27.7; 28.1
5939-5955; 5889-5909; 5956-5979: -0.6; 24.7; 28.1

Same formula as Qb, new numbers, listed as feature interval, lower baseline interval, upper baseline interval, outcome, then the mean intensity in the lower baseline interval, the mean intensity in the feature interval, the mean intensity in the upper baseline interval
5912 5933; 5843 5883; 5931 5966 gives 0.3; 27.8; 27.7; 28.2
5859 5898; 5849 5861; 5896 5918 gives 2.2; 28.3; 25.9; 26.5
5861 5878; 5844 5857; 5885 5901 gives -0.6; 28.7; 27.5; 23.9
